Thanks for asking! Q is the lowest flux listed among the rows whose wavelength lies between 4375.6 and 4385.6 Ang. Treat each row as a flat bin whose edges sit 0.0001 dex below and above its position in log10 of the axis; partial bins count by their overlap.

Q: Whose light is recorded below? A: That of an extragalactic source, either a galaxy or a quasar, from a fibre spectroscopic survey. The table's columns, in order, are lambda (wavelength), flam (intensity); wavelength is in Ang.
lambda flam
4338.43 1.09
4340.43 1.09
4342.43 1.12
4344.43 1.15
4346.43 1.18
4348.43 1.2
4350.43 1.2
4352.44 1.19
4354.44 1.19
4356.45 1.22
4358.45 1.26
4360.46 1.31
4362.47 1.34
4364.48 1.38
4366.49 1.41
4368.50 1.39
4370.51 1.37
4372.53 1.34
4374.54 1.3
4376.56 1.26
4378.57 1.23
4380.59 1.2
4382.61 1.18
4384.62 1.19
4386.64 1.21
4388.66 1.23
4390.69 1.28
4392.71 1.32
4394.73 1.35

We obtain 1.18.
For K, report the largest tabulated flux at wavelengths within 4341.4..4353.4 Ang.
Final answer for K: 1.2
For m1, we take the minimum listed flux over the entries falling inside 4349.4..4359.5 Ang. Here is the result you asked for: 1.19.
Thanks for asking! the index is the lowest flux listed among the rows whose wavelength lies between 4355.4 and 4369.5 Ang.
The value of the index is 1.22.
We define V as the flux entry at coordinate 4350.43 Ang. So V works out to 1.2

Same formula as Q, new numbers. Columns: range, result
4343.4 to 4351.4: 1.15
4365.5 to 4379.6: 1.23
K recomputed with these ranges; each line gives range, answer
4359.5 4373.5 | 1.41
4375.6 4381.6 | 1.26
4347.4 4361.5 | 1.31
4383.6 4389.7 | 1.23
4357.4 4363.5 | 1.34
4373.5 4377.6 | 1.3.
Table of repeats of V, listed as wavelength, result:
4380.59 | 1.2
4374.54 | 1.3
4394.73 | 1.35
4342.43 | 1.12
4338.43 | 1.09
